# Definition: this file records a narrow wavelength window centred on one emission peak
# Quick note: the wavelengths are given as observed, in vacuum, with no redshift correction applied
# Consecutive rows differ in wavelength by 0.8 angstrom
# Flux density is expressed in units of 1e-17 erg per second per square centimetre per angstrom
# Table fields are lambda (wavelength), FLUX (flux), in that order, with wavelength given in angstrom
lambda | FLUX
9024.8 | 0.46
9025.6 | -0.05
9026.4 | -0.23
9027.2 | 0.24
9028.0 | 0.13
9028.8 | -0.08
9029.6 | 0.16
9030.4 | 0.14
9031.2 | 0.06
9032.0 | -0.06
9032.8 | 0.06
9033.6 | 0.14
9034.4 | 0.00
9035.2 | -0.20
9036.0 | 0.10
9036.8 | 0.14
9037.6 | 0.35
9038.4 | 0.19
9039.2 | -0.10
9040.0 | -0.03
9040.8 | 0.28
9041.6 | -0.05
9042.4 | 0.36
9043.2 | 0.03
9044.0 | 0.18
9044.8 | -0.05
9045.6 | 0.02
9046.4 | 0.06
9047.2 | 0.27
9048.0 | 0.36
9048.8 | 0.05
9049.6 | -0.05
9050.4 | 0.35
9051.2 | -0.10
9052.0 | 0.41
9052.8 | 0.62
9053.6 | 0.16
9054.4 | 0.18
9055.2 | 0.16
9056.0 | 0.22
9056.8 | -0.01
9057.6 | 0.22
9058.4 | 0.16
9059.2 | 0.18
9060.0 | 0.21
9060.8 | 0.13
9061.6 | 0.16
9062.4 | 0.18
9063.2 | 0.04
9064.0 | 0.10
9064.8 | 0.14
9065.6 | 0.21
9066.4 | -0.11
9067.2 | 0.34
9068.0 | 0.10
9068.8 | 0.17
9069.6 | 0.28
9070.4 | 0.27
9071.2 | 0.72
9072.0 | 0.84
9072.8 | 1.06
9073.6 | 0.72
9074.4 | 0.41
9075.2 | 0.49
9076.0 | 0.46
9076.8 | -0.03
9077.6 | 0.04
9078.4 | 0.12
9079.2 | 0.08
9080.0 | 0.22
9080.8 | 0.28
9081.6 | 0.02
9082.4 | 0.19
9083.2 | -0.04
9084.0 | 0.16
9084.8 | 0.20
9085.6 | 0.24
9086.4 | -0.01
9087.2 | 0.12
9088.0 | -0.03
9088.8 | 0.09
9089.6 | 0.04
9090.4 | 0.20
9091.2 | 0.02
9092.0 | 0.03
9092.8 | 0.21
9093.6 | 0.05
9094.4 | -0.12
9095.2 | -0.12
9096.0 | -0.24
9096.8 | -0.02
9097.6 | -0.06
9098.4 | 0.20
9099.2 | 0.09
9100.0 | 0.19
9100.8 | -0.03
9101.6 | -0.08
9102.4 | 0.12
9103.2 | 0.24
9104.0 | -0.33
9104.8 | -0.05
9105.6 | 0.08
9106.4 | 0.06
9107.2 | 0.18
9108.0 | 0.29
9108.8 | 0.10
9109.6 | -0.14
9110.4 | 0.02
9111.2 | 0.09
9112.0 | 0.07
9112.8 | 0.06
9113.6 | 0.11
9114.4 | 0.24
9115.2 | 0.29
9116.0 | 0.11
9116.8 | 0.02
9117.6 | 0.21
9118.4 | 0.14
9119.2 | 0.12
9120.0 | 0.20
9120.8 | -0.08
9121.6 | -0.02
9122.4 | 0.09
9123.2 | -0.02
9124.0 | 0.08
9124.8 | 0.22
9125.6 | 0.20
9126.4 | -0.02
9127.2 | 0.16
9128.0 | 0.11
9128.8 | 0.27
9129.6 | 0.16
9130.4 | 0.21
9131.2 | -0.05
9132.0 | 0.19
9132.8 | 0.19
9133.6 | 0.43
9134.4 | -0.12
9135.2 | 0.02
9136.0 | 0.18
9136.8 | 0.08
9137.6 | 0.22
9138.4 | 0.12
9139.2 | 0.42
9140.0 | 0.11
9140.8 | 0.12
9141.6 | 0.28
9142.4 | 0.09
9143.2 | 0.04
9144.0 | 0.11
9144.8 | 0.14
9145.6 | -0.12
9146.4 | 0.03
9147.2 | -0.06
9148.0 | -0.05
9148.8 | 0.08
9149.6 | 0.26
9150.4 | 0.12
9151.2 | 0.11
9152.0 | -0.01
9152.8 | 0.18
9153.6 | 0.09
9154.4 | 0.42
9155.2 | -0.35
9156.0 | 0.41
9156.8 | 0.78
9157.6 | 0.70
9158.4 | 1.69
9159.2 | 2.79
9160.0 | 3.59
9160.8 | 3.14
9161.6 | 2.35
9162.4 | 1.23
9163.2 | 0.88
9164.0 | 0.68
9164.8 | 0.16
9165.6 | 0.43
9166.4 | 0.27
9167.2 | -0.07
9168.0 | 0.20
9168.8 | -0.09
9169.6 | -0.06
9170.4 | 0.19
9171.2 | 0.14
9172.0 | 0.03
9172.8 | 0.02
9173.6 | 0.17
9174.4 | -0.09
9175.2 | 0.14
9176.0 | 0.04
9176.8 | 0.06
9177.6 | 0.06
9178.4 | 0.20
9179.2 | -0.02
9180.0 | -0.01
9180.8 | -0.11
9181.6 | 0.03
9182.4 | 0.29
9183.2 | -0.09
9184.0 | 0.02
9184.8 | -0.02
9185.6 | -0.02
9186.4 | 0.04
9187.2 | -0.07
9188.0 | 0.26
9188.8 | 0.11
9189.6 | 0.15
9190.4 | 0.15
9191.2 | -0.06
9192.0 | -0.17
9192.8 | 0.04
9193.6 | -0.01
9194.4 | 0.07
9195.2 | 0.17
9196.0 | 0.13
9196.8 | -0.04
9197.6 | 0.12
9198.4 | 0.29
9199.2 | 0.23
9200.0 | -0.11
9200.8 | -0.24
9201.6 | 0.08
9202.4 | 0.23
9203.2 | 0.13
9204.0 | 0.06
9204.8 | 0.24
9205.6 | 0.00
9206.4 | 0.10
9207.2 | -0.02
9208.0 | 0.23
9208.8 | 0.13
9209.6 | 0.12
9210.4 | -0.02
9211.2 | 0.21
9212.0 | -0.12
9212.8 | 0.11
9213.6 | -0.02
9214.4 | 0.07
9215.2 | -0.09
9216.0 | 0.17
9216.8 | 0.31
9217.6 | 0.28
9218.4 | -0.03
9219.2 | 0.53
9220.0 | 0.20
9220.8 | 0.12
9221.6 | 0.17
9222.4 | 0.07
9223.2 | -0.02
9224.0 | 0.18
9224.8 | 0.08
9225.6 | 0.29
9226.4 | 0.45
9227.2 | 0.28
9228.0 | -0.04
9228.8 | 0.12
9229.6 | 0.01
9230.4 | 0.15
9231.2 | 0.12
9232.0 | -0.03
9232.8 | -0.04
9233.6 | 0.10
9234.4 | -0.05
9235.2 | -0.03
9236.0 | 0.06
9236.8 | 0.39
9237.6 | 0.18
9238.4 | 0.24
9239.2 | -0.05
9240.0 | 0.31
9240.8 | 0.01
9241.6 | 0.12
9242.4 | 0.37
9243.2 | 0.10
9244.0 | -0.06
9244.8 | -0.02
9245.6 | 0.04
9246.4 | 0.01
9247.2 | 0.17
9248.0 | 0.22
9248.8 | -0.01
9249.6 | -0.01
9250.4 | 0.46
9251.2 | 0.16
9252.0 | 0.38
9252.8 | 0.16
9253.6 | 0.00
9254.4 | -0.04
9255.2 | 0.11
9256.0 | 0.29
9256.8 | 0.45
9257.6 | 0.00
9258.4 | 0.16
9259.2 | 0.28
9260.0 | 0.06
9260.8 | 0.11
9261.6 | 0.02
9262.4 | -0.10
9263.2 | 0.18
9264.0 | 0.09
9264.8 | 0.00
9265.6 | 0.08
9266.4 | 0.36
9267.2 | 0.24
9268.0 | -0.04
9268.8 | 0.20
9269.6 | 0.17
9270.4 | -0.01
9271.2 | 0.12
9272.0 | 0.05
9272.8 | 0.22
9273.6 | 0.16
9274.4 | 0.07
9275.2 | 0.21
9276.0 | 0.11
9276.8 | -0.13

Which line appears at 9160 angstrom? [O III] 5007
